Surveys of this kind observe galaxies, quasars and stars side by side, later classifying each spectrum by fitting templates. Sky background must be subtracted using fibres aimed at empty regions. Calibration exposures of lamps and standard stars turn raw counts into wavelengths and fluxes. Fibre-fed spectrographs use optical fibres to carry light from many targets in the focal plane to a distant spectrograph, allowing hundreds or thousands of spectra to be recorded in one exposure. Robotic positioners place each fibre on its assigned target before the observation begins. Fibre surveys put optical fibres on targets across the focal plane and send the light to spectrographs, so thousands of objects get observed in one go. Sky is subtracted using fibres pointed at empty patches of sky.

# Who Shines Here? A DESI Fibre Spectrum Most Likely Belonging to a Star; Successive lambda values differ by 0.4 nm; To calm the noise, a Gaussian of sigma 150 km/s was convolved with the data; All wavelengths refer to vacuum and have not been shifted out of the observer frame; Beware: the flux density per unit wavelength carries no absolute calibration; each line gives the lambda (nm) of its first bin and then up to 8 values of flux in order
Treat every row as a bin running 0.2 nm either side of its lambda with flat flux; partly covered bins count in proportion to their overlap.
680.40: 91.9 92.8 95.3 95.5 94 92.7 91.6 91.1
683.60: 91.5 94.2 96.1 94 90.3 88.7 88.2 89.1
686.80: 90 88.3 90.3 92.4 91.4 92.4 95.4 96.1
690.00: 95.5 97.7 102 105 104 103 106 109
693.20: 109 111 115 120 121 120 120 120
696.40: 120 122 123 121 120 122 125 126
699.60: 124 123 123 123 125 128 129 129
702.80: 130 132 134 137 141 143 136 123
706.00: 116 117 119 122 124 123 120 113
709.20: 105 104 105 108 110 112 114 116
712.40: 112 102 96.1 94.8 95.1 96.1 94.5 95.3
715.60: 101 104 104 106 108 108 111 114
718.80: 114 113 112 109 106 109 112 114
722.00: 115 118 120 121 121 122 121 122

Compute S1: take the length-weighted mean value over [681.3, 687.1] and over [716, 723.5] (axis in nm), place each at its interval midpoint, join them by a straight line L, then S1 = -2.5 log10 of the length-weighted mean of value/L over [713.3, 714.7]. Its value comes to 0.141 mag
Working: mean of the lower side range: 91.9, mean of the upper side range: 112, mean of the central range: 95.3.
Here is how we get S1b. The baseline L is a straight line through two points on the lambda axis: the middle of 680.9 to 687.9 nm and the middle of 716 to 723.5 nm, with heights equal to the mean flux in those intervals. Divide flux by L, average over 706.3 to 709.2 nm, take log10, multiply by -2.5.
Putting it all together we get -0.13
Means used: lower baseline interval 91.8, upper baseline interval 112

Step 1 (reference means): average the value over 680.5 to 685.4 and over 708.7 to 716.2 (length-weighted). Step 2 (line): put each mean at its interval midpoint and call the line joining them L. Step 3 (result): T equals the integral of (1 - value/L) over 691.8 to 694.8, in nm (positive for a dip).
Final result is -0.44 nm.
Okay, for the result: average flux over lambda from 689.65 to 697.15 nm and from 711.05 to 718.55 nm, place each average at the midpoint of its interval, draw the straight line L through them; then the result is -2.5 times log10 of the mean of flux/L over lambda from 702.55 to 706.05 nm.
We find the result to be -0.23 mag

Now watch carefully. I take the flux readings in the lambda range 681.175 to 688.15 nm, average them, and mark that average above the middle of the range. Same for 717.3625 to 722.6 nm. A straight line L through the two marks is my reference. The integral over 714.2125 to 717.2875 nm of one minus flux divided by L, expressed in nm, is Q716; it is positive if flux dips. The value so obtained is 0.24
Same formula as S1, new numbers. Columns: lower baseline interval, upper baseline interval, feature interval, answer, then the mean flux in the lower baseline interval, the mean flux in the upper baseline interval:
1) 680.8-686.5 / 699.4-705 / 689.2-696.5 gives 0.02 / 92.4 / 130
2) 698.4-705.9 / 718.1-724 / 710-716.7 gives 0.16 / 129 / 114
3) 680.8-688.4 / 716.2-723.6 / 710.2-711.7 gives -0.04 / 91.9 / 112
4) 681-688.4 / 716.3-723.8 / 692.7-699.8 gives -0.21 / 91.8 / 112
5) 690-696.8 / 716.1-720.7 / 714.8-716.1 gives 0.11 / 111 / 109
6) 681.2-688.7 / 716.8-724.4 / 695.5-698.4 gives -0.22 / 91.7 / 114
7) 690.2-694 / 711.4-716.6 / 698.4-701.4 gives -0.19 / 106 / 102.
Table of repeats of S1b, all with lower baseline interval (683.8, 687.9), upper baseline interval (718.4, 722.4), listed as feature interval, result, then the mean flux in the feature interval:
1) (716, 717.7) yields 0.04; 106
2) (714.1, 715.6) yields 0.13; 96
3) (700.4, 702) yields -0.24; 126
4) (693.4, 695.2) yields -0.21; 117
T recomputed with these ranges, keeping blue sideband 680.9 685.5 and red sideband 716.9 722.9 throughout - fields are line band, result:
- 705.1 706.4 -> -0.23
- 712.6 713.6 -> 0.09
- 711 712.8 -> -0.07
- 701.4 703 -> -0.41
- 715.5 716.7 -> 0.07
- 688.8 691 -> -0.01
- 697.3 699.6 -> -0.50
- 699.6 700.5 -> -0.19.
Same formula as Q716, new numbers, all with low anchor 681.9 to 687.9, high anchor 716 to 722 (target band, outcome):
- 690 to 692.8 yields -0.24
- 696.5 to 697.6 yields -0.27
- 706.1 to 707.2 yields -0.16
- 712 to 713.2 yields 0.00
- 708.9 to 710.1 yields -0.01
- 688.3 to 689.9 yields -0.01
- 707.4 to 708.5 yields -0.20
